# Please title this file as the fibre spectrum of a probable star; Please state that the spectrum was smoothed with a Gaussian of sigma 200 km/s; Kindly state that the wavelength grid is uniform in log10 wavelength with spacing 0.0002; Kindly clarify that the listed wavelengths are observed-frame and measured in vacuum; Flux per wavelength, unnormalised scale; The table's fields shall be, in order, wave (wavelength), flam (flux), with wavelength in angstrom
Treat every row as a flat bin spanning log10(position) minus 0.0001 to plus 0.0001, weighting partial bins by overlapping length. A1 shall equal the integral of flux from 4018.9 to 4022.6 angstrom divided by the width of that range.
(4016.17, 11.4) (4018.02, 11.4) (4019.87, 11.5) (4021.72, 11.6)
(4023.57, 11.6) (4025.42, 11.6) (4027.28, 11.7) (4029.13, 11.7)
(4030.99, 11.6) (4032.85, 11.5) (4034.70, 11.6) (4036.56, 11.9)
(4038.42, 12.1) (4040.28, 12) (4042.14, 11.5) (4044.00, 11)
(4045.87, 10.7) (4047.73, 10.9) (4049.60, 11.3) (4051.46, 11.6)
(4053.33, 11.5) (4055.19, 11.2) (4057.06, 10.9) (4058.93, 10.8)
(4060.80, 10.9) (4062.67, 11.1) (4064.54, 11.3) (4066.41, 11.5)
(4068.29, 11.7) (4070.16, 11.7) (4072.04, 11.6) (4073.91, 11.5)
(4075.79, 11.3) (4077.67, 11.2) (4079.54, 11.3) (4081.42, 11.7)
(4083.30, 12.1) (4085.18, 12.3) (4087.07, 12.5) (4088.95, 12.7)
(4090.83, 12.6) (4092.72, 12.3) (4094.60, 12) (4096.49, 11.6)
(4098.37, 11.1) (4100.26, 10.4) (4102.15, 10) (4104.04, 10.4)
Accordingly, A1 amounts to 11.6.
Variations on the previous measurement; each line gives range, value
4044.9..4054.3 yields 11.2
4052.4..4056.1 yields 11.4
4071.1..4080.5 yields 11.4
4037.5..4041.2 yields 12.1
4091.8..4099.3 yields 11.8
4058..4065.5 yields 11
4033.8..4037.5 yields 11.7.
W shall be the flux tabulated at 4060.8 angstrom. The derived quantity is 10.9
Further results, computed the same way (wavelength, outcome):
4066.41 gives 11.5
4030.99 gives 11.6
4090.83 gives 12.6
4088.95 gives 12.7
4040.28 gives 12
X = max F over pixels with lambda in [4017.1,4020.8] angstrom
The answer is 11.5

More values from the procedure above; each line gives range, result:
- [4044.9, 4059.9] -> 11.6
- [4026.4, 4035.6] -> 11.7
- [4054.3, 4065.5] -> 11.3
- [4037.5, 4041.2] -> 12.1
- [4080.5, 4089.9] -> 12.7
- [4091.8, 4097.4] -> 12.3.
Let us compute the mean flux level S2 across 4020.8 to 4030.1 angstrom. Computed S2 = 11.6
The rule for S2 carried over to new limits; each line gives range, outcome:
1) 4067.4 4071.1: 11.7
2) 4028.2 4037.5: 11.7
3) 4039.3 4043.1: 11.8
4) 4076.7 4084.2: 11.6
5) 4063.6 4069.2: 11.5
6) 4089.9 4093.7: 12.4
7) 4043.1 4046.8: 10.8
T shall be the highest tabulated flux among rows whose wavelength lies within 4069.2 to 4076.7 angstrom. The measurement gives 11.7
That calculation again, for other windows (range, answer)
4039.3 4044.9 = 12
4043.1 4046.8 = 11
